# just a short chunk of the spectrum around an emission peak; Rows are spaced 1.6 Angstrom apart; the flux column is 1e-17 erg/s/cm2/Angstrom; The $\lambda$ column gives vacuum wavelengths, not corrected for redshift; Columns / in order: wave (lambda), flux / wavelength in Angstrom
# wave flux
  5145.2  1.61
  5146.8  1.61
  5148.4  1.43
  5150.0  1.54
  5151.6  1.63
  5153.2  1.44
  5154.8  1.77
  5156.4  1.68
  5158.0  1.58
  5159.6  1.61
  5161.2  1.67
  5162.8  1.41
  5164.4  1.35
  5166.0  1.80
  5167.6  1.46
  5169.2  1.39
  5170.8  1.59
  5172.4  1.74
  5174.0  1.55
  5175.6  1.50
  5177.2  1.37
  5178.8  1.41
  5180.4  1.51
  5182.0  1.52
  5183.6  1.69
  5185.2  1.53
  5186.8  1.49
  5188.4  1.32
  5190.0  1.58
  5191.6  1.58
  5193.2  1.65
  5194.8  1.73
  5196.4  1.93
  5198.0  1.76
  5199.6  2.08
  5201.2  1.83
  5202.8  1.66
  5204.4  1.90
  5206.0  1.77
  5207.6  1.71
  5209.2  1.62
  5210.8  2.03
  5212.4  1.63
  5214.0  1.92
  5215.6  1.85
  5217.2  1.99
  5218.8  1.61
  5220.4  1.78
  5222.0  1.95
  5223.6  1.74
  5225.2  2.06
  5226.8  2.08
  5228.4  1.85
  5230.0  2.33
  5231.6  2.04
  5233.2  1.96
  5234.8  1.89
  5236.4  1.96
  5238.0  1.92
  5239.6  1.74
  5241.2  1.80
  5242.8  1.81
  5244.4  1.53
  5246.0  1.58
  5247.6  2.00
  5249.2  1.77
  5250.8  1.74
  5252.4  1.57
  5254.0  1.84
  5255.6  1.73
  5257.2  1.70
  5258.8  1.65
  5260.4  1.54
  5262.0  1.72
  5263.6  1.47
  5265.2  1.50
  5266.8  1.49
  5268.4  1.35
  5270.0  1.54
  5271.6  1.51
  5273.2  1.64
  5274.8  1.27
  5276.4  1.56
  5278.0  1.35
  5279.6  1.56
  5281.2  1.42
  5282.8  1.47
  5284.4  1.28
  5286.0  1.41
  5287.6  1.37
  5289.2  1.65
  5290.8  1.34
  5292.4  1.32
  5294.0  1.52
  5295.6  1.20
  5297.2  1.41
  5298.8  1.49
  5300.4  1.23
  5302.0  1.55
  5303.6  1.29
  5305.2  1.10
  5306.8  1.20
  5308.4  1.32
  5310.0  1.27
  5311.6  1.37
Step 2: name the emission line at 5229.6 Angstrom C III] 1909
